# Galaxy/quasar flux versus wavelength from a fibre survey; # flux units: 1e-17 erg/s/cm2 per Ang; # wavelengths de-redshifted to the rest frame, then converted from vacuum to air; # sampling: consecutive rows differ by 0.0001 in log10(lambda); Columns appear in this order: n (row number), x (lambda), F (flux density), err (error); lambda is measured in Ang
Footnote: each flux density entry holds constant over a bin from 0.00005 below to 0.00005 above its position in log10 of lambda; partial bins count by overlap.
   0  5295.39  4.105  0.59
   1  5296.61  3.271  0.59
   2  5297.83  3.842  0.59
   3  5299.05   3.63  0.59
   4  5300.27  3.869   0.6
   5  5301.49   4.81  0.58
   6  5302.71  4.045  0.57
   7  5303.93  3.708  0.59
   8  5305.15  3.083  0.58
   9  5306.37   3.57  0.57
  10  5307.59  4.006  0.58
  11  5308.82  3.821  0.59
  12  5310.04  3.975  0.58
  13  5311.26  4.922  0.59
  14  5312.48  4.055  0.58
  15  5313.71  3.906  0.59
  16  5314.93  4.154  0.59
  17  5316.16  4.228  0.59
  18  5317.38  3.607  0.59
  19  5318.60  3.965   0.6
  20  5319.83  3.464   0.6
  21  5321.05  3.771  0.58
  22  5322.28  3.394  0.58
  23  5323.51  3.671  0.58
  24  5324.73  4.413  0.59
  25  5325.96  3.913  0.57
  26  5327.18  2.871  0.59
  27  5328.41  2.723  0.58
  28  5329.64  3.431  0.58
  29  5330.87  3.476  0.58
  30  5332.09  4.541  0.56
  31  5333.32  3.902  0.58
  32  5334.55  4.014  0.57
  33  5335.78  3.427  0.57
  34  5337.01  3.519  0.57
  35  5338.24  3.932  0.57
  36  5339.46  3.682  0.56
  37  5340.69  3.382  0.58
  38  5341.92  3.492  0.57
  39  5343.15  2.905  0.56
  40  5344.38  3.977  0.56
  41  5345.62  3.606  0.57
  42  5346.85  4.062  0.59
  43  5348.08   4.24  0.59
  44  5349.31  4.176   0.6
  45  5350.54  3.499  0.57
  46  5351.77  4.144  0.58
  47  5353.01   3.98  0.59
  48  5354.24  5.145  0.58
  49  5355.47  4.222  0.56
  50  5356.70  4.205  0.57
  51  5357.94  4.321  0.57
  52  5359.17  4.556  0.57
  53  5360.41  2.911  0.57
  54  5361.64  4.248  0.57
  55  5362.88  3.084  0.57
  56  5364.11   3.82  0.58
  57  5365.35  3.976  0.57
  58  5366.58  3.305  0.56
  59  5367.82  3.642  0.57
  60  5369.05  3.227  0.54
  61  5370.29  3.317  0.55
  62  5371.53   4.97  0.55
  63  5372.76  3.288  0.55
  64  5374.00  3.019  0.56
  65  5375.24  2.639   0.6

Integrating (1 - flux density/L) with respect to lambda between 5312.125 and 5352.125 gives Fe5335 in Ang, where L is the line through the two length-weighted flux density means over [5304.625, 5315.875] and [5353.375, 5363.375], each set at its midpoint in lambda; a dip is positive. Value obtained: 2.8 Ang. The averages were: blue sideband 3.96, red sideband 4.1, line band 3.74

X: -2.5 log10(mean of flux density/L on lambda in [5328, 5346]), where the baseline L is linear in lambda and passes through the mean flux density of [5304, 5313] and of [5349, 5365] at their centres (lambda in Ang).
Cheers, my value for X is 0.10 mag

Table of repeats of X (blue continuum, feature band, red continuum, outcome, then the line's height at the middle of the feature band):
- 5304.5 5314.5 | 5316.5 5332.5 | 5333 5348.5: 0.05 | 3.81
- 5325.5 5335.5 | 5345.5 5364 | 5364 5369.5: -0.13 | 3.59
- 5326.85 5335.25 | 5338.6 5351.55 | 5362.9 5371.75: -0.03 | 3.61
